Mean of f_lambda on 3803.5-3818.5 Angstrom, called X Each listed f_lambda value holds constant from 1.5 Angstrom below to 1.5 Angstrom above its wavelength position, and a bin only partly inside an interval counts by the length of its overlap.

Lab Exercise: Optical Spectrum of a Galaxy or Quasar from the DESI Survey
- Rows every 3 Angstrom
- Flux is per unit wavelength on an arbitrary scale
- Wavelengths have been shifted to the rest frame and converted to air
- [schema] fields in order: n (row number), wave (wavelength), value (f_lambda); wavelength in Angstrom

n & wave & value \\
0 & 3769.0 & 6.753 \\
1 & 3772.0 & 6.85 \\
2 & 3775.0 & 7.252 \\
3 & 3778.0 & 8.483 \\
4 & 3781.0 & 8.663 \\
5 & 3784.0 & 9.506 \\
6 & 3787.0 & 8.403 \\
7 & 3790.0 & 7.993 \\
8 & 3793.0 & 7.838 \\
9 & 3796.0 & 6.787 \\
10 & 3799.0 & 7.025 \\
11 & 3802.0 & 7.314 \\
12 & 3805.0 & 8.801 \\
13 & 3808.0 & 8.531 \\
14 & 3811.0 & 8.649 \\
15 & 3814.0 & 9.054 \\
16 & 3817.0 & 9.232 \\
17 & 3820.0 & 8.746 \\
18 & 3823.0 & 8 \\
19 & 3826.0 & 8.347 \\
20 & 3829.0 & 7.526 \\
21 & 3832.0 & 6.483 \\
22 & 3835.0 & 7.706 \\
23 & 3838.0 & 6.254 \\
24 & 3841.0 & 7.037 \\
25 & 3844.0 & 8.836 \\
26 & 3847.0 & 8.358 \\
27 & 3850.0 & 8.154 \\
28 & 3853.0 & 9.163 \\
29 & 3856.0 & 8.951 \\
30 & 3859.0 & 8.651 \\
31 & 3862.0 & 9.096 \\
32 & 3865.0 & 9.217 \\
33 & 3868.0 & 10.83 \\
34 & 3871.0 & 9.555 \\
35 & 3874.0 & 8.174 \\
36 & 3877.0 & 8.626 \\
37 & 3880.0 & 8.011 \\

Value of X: 8.85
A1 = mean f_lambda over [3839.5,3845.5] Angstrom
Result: 7.94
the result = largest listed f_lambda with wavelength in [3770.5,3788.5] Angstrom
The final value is 9.506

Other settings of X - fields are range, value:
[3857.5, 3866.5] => 8.99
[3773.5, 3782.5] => 8.13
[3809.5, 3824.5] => 8.74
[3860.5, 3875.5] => 9.37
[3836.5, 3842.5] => 6.65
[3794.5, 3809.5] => 7.69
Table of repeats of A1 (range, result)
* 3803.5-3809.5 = 8.67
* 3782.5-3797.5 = 8.11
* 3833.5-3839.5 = 6.98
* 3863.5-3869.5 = 10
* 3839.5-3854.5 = 8.31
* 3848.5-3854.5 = 8.66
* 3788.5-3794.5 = 7.92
